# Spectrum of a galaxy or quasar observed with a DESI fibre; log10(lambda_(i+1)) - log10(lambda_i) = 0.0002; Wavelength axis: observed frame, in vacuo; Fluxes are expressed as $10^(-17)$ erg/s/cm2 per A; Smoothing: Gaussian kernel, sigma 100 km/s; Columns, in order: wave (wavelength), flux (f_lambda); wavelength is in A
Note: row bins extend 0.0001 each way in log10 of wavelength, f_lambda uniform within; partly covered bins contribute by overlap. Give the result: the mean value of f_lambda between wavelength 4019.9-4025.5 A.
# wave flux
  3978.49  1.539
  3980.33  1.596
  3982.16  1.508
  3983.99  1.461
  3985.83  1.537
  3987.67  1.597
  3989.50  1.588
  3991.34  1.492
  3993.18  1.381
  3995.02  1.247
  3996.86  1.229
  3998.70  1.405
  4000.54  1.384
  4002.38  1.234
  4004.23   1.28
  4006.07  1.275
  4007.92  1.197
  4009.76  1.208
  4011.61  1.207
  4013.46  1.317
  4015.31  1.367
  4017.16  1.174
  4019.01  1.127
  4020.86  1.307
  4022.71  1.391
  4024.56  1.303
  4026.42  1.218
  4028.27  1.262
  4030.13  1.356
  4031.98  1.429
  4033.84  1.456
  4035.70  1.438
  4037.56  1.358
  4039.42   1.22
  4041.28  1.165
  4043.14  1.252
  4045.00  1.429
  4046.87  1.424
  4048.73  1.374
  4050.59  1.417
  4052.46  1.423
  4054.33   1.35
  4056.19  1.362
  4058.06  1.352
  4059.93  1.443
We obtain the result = 1.33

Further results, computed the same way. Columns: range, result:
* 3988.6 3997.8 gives 1.39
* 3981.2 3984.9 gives 1.49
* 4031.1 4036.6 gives 1.44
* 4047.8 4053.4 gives 1.4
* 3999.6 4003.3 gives 1.31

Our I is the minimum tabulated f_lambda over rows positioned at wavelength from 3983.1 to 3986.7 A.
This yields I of 1.461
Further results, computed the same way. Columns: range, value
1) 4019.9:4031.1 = 1.218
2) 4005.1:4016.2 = 1.197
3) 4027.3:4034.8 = 1.262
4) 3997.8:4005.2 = 1.234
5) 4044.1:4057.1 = 1.35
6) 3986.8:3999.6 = 1.229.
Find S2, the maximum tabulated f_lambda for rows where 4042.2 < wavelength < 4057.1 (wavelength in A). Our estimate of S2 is 1.429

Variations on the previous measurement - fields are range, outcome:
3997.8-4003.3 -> 1.405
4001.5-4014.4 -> 1.317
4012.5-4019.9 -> 1.367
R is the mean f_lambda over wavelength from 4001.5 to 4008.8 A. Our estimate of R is 1.25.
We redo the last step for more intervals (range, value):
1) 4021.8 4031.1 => 1.31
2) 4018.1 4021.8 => 1.22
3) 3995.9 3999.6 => 1.32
